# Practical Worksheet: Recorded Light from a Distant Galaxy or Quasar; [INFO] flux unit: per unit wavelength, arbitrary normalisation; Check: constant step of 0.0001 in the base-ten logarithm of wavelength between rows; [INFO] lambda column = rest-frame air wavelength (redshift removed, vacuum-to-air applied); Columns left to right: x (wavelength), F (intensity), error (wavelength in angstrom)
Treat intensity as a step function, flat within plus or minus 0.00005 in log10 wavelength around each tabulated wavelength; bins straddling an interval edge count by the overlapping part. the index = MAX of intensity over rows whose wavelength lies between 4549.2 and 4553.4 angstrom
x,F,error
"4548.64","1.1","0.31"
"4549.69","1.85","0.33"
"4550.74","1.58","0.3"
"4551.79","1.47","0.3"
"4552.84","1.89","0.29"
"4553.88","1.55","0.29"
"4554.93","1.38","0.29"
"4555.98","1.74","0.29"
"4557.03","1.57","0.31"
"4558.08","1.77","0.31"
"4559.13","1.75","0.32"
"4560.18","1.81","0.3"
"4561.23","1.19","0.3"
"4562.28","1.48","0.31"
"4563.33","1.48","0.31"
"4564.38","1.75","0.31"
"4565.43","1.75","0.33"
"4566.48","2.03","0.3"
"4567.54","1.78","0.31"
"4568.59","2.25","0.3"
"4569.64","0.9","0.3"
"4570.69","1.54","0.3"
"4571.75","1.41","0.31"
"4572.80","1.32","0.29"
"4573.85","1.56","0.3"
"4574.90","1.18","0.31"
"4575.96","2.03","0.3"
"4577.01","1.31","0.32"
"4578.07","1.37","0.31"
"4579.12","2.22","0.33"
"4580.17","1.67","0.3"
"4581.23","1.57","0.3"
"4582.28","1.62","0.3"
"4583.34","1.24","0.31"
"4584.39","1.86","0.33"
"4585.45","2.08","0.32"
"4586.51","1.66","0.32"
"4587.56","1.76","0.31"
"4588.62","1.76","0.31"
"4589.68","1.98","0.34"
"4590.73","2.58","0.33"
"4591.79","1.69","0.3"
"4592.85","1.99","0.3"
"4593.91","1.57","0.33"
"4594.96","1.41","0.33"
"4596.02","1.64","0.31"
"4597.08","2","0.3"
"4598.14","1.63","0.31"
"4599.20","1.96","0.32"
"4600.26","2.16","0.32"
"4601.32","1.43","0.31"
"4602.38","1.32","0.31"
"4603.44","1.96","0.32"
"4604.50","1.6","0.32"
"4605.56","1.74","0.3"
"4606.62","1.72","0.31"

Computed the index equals 1.89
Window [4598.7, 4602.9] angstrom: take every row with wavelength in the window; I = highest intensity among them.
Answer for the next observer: 2.16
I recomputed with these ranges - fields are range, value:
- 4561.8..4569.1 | 2.25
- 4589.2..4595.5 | 2.58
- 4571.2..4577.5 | 2.03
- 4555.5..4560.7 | 1.81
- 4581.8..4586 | 2.08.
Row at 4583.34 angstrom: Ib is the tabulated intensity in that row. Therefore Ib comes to 1.24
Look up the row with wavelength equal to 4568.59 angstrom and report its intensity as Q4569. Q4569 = 2.25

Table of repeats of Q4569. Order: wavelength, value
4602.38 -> 1.32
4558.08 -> 1.77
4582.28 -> 1.62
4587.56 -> 1.76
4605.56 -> 1.74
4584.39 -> 1.86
